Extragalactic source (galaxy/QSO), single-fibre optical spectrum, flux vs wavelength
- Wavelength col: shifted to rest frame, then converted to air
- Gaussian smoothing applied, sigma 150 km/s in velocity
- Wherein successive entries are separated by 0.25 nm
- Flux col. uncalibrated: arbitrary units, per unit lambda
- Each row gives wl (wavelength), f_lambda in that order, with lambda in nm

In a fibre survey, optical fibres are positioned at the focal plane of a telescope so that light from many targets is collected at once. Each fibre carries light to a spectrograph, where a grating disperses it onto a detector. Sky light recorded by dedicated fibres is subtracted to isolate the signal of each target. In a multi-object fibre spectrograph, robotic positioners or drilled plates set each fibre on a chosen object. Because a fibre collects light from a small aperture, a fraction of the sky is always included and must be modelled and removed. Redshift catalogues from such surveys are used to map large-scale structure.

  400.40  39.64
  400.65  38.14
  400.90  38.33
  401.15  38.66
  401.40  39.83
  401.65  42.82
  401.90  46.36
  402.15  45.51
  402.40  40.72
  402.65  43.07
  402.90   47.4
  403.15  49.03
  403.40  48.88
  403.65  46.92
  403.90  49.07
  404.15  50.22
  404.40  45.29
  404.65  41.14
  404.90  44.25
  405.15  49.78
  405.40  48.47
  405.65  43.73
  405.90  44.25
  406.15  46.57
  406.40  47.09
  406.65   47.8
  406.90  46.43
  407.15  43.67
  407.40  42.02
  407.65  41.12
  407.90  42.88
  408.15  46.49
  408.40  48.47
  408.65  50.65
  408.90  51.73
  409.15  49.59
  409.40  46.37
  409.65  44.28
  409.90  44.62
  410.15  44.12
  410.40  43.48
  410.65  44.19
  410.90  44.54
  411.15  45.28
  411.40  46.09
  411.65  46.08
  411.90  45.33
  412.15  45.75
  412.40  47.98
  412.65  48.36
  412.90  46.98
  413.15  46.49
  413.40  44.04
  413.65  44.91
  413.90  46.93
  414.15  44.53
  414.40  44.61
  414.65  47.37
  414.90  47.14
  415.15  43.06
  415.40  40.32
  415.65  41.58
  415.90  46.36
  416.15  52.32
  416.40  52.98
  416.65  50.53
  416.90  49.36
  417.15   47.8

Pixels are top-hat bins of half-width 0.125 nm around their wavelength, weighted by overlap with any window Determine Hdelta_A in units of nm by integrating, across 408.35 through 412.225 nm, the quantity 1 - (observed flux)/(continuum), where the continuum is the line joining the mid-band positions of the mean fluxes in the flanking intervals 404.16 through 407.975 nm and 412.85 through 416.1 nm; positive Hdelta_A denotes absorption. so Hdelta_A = -0.10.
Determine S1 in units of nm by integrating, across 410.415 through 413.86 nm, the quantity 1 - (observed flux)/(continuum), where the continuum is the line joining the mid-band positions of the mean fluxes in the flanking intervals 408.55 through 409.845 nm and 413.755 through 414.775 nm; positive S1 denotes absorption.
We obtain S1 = 0.08 nm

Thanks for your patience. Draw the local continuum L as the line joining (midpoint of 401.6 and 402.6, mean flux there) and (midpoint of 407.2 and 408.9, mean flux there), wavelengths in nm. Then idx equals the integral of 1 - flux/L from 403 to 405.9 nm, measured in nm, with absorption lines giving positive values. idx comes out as -0.15 nm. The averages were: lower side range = 43.9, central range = 46.9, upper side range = 45.7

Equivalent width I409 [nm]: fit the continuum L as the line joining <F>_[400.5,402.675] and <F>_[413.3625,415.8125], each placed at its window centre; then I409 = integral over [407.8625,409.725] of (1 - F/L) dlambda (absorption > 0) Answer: -0.205 nm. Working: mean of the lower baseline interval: 41.4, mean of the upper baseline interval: 44.5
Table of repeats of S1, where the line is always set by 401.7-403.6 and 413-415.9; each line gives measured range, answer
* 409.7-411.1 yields 0.03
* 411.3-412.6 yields -0.04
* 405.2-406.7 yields -0.03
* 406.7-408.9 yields -0.02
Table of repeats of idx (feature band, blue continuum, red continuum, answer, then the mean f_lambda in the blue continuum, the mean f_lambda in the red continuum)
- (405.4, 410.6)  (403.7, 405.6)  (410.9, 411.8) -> 0.04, 46.8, 45.6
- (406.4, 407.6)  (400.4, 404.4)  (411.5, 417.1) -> 0.00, 44.2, 46.5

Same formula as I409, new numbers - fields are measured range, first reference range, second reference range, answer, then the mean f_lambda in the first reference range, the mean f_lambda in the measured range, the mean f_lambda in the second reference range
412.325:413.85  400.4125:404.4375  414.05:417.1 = -0.01 nm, 44.2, 46.4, 46.7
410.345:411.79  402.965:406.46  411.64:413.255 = 0.05 nm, 46.8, 45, 46.8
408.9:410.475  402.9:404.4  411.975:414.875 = 0.04 nm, 48.4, 46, 46.2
